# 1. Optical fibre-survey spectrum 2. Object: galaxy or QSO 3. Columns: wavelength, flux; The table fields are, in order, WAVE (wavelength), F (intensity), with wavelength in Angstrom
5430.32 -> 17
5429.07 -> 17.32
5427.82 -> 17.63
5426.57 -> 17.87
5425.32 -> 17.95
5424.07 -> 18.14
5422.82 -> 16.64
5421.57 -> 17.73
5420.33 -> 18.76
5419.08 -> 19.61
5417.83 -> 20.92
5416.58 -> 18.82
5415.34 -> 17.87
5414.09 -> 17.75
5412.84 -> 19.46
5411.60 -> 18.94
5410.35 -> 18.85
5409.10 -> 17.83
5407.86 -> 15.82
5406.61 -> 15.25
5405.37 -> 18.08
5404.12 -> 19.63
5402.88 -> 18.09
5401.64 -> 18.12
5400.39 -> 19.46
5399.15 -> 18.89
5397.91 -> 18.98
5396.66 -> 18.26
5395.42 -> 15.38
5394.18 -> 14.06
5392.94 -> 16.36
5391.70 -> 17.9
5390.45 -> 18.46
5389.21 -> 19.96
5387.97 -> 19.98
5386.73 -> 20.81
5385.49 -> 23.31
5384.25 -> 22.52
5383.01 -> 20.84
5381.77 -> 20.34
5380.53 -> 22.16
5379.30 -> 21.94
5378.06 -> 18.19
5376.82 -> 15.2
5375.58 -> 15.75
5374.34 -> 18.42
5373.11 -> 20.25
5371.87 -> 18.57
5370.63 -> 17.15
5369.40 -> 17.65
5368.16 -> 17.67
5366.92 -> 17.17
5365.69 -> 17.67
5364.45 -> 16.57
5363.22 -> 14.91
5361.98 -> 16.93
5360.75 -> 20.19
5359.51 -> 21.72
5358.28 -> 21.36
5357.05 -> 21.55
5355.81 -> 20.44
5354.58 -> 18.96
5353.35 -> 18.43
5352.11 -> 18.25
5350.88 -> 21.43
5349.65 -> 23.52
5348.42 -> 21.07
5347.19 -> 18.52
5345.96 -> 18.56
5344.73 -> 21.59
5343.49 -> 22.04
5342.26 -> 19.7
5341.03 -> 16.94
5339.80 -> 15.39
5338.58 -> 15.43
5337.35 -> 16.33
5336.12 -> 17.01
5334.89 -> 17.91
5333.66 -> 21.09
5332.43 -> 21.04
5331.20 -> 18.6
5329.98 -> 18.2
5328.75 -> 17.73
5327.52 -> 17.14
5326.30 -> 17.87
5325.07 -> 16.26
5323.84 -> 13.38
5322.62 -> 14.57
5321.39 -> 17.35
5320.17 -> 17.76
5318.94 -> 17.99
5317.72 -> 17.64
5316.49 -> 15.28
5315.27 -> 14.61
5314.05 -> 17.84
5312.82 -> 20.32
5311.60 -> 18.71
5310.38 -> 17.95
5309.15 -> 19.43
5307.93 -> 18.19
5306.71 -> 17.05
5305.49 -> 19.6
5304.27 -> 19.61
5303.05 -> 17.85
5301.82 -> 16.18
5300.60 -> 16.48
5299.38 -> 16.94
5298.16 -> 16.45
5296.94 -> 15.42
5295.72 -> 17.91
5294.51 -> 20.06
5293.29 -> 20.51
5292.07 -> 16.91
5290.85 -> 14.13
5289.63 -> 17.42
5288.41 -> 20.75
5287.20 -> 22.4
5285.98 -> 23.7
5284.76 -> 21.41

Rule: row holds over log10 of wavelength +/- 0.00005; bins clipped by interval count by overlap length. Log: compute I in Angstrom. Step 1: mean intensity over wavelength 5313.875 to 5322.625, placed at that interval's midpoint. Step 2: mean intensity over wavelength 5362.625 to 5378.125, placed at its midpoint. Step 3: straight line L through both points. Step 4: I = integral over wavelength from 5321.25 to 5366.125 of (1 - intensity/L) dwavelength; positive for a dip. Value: -4.1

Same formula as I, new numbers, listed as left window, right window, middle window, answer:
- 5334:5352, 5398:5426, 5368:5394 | -0.8 Angstrom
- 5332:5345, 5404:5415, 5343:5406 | -3.2 Angstrom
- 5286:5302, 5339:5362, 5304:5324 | 1.2 Angstrom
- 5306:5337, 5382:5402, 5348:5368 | -1.1 Angstrom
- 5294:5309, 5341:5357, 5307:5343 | 2.6 Angstrom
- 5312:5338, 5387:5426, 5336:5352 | -1.3 Angstrom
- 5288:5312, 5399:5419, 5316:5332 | 0.9 Angstrom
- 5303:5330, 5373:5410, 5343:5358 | -2.0 Angstrom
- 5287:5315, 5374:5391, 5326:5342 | 0.9 Angstrom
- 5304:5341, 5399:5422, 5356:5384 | -1.2 Angstrom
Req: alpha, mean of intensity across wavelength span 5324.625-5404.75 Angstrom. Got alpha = 18.8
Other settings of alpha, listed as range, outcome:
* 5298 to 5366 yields 18.3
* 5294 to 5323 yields 17.6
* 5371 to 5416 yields 18.6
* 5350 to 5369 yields 18.9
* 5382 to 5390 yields 21.1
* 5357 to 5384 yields 18.7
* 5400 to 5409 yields 17.7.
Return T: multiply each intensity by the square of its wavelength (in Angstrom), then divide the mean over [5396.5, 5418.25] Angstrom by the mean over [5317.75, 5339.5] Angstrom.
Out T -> 1.09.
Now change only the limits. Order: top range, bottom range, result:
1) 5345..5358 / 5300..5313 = 1.12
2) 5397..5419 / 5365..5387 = 0.97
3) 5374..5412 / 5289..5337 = 1.09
